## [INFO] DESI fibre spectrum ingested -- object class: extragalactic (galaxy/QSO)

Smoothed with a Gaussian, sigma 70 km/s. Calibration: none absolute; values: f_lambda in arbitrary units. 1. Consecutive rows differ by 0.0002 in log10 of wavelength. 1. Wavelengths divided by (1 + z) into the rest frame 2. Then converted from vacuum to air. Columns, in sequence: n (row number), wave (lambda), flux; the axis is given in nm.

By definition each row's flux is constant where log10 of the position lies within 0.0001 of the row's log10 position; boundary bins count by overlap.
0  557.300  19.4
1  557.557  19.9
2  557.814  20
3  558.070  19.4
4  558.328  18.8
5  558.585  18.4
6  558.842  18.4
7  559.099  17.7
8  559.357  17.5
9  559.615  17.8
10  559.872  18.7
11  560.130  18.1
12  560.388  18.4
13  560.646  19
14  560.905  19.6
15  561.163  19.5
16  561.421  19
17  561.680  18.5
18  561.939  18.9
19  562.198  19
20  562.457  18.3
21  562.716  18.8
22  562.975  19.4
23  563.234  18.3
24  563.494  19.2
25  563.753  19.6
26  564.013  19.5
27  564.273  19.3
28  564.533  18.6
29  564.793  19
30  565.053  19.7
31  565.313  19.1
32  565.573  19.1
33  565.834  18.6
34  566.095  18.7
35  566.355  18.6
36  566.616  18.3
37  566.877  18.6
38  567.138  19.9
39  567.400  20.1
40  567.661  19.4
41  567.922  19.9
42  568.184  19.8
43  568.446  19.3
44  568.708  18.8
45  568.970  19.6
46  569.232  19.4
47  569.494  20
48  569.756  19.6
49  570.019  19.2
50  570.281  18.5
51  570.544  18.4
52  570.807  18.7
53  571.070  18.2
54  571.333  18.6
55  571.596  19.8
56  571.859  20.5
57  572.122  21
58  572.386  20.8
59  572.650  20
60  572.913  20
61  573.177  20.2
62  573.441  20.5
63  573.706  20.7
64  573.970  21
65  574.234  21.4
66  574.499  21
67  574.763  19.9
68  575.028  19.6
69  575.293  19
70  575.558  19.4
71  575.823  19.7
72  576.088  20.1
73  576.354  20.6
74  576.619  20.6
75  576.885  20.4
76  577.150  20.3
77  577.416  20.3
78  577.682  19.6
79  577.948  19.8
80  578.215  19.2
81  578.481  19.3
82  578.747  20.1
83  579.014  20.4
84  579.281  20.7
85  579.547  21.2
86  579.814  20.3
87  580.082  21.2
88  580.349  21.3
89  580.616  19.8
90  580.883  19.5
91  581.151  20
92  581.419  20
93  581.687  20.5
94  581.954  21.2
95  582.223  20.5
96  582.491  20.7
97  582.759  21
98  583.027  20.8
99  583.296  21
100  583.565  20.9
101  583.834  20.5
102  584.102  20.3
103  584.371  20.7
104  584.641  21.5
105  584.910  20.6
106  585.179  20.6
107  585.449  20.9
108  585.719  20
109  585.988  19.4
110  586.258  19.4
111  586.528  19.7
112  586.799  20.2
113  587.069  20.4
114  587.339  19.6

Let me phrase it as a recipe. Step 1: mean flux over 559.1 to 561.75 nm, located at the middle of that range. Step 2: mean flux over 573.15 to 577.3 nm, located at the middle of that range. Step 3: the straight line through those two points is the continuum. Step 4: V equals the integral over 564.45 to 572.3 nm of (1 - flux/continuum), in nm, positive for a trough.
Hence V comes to 0.10 nm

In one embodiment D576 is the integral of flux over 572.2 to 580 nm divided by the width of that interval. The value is 20.2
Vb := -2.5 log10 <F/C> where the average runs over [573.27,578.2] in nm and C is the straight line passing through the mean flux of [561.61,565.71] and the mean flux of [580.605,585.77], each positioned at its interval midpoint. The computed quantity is -0.011 mag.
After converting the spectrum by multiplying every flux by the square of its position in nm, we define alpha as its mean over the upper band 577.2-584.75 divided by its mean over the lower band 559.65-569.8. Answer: 1.1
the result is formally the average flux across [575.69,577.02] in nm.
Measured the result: 20.3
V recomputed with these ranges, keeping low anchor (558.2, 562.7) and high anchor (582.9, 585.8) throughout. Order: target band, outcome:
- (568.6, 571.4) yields 0.06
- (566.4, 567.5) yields 0.00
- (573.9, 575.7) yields -0.03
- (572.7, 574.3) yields -0.07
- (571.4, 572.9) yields -0.05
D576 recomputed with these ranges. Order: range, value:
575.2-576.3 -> 19.6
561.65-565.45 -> 19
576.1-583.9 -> 20.4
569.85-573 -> 19.5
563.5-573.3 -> 19.4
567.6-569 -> 19.5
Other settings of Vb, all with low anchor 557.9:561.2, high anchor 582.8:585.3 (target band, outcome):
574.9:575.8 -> 0.034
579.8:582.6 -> 0.004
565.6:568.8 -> 0.005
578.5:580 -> -0.006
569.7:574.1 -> -0.004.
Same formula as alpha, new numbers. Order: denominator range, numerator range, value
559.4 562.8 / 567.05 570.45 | 1.07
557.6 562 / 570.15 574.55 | 1.11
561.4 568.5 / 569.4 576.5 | 1.07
